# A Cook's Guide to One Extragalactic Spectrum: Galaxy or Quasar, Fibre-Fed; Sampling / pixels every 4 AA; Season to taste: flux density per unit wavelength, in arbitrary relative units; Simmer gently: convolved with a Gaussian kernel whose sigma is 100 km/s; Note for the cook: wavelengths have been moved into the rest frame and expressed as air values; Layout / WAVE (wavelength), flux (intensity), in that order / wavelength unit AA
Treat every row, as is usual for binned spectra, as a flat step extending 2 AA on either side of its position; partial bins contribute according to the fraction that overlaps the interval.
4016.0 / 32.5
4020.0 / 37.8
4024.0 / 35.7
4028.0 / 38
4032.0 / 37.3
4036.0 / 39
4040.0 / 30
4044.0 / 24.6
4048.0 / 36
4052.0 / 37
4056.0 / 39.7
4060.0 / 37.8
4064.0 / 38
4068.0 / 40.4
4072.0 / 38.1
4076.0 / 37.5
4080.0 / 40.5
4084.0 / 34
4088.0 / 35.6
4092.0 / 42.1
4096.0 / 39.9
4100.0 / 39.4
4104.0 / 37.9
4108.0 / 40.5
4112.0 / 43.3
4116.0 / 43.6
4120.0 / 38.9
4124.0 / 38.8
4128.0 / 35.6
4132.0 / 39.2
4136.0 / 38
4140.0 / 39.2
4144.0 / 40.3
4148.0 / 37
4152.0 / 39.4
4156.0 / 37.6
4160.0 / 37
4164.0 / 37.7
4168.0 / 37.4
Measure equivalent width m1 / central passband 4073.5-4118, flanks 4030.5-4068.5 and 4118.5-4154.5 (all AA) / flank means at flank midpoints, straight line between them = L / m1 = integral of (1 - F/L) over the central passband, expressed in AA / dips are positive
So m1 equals -2.68 AA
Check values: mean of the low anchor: 35.8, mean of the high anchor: 38.5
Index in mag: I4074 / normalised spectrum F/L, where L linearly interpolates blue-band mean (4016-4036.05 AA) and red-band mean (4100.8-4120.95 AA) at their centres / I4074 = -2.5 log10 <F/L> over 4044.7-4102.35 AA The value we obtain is 0.03 mag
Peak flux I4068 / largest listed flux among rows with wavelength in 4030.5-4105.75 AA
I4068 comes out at 42.1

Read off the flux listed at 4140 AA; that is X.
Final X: 39.2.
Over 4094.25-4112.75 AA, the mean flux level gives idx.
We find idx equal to 40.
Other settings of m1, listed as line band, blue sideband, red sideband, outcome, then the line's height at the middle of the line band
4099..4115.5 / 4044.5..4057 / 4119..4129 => -1.42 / 37.4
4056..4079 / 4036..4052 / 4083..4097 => -2.25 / 35.2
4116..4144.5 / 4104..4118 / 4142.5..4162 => 0.92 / 40.1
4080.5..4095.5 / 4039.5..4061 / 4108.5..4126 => 0.13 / 38.1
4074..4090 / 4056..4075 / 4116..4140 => 0.72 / 38.6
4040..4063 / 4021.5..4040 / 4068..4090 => 1.44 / 37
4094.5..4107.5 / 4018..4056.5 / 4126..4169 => -0.81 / 36.9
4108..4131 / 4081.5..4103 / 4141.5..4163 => -1.08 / 38.2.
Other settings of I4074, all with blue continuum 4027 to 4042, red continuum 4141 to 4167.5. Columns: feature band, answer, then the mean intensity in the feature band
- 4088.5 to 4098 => -0.088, 40.1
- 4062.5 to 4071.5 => -0.073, 39.1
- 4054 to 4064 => -0.064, 38.6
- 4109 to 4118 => -0.154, 43.1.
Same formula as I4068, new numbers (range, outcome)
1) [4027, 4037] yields 39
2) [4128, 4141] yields 39.2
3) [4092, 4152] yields 43.6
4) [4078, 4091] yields 40.5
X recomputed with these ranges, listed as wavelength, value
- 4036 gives 39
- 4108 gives 40.5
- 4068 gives 40.4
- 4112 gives 43.3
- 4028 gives 38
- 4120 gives 38.9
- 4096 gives 39.9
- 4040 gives 30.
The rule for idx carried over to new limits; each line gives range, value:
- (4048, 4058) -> 37.9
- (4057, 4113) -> 38.9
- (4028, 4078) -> 36.4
